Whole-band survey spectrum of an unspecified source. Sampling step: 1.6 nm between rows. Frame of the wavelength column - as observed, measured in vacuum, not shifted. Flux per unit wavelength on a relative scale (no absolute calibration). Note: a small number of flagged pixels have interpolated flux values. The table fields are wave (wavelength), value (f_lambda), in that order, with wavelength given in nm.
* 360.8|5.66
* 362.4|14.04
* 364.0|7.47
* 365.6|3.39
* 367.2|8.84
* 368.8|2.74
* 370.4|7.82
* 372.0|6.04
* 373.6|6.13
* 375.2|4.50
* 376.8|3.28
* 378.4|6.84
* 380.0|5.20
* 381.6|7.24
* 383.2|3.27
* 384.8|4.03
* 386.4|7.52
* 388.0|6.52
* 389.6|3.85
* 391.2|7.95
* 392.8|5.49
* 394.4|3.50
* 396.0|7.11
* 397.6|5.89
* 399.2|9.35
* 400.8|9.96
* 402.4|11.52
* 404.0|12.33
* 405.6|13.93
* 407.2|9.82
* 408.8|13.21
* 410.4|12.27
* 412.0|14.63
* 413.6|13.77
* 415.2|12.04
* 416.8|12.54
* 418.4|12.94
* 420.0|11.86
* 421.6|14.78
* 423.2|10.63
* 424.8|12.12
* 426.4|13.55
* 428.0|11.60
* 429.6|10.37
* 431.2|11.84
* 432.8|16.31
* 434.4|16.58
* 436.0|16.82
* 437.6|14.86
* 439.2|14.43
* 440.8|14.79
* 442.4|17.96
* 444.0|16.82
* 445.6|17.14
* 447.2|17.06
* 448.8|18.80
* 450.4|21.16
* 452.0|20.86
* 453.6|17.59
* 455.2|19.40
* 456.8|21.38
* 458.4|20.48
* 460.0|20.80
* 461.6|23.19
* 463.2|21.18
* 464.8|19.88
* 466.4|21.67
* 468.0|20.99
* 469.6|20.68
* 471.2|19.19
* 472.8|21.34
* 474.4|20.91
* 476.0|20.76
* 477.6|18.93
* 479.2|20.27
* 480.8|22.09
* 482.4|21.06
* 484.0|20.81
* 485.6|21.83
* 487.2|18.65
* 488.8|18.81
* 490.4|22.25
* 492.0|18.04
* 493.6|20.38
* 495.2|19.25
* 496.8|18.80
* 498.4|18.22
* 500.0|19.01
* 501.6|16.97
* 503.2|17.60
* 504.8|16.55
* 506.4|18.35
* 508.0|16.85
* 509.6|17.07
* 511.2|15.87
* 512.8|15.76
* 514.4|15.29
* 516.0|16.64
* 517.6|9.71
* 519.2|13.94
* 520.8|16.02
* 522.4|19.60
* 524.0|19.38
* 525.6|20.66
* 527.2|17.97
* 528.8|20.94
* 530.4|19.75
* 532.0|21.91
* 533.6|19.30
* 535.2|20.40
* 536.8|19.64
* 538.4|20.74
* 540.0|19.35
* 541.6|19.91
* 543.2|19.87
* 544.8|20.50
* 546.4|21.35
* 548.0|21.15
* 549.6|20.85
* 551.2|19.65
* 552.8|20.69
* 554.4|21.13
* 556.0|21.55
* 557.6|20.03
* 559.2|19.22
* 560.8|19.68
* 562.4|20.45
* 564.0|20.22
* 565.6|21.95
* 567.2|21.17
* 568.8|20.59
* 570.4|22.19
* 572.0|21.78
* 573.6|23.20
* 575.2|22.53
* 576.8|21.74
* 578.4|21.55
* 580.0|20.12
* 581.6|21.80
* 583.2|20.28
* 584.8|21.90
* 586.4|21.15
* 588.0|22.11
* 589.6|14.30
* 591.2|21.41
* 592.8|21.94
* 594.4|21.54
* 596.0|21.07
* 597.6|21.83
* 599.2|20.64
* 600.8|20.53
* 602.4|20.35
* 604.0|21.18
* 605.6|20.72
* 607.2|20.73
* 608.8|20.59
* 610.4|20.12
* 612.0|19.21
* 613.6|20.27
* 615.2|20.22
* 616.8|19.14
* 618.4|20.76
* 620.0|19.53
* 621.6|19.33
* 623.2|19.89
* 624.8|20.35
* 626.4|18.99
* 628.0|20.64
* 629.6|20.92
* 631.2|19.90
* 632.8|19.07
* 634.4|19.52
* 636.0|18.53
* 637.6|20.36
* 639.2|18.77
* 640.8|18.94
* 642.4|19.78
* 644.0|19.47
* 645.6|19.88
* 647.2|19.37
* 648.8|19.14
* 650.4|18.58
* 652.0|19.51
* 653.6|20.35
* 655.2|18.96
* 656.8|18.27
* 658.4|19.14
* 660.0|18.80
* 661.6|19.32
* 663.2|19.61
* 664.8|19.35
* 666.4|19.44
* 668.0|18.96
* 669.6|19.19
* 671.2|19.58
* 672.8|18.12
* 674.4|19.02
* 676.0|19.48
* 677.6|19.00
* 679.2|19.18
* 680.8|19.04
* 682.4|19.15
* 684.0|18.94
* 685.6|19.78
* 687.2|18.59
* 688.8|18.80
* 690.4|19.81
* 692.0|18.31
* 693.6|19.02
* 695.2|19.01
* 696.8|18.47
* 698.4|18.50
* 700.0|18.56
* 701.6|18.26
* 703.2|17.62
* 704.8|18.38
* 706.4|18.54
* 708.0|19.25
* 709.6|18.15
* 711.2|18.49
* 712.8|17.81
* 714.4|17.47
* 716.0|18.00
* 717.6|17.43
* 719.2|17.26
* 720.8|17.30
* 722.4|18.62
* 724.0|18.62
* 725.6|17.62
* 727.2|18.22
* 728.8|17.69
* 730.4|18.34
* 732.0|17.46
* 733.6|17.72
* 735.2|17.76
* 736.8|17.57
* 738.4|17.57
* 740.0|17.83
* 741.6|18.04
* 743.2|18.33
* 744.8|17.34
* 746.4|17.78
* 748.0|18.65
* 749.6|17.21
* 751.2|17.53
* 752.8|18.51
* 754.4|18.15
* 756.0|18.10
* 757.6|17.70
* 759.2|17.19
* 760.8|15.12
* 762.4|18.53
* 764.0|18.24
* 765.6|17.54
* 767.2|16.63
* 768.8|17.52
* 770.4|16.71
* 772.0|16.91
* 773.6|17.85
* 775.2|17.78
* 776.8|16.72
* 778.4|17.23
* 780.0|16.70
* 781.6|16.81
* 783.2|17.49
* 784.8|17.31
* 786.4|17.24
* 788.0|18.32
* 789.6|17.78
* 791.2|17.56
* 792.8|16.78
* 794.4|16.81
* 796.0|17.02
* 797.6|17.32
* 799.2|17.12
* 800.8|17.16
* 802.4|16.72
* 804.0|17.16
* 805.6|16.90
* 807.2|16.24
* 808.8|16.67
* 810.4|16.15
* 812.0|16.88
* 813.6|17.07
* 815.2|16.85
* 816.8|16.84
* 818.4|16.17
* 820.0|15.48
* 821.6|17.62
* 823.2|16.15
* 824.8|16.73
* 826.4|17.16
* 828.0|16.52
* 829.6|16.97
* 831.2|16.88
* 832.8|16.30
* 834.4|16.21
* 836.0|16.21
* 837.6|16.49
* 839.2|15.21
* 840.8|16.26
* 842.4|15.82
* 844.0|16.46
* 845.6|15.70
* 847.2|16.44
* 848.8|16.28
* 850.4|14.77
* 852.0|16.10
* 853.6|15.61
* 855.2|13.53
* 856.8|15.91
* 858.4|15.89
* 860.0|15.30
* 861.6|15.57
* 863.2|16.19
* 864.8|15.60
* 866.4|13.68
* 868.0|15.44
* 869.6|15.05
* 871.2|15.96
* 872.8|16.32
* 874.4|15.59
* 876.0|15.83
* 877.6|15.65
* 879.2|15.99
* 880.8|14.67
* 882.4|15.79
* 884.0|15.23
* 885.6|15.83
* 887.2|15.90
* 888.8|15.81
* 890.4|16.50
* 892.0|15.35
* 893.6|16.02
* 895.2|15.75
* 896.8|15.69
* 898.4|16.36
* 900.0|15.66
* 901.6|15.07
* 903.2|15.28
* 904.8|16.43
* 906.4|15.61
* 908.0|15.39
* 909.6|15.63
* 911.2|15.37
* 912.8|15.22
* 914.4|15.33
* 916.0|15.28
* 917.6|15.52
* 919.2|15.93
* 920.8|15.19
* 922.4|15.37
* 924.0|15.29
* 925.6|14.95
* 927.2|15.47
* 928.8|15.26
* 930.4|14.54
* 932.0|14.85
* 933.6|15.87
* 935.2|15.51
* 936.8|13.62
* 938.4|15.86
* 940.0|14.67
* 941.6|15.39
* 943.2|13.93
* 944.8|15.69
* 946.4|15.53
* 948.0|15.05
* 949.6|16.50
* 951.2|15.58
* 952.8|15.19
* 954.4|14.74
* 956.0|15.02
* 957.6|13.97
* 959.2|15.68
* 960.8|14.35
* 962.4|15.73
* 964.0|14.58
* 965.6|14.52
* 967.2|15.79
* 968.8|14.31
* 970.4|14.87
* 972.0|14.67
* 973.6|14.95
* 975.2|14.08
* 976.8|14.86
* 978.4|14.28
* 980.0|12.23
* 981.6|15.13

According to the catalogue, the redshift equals 0.000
